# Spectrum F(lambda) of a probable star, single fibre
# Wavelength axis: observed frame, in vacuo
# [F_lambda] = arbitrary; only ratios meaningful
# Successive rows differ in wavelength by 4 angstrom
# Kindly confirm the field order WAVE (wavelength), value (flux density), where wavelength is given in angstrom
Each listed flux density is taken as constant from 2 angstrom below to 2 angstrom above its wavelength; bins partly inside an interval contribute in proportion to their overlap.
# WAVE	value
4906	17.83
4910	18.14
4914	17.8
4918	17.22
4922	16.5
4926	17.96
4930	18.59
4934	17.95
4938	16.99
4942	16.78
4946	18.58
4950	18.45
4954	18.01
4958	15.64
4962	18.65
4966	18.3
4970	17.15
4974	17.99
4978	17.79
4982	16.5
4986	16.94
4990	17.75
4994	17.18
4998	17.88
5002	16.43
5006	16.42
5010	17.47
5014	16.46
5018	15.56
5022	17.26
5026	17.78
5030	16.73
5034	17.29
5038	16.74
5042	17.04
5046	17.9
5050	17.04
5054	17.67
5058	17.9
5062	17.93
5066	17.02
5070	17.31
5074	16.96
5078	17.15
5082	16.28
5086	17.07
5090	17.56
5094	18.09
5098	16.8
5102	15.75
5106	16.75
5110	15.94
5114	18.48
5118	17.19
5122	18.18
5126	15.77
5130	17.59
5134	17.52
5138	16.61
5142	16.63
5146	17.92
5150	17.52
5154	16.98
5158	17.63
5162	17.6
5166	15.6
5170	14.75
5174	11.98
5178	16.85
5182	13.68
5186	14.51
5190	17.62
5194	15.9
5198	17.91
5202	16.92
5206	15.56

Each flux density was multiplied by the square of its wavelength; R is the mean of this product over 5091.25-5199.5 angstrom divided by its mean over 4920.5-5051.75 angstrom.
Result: 1.02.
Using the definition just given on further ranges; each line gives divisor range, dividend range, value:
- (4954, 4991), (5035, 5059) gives 1.03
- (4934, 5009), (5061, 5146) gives 1.03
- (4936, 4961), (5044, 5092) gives 1.04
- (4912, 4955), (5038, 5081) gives 1.03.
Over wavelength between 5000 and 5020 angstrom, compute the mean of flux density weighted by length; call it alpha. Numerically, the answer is 16.5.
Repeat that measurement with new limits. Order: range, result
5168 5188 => 14.4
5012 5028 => 16.8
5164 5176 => 14.1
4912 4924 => 17.2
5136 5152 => 17.2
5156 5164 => 17.6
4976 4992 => 17.2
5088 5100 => 17.5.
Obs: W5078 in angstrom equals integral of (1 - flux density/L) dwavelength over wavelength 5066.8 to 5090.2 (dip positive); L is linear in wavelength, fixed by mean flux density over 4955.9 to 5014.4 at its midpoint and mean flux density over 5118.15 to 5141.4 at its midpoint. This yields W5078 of 0.20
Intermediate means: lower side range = 17.3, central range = 17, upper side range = 17.1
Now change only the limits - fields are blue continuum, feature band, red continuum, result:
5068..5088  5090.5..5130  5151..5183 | -1.3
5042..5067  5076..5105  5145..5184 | 0.2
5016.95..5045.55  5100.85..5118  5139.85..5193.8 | -0.4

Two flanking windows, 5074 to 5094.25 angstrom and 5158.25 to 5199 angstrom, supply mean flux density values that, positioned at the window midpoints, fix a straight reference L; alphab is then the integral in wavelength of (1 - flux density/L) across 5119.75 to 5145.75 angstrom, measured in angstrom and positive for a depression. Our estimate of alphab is -1.2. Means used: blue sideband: 17.1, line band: 17.1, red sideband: 15.7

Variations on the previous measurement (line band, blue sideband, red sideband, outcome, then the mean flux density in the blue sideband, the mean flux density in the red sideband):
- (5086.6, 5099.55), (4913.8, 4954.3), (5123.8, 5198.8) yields -0.56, 17.7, 16.3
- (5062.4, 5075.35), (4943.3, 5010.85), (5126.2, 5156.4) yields 0.07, 17.5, 17.2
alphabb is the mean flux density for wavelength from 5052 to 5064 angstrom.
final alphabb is 17.8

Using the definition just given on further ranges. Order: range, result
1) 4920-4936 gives 17.8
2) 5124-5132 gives 16.7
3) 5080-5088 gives 16.7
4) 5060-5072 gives 17.4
